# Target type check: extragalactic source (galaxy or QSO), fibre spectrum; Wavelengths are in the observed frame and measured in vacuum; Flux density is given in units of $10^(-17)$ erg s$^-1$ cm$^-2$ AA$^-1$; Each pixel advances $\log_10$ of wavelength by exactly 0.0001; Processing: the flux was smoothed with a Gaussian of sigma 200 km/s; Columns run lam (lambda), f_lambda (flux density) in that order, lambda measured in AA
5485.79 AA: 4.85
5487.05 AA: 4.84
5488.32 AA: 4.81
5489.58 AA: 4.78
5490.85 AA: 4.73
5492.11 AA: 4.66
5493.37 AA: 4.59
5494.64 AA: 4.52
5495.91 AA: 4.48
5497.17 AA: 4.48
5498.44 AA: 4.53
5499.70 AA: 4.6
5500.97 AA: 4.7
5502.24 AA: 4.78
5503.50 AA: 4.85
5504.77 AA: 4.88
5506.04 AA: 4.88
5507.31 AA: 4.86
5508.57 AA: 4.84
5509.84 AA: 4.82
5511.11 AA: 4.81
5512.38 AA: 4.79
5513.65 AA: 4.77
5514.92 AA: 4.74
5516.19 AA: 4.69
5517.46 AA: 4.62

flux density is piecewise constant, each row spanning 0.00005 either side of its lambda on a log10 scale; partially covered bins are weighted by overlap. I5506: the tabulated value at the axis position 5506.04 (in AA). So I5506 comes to 4.88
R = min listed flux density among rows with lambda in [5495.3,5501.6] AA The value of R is 4.48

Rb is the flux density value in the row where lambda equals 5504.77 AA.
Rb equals 4.88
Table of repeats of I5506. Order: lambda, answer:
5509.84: 4.82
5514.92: 4.74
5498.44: 4.53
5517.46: 4.62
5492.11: 4.66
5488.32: 4.81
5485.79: 4.85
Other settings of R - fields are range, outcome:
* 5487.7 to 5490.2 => 4.78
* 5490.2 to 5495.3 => 4.52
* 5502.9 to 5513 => 4.79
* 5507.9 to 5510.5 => 4.82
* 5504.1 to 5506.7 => 4.88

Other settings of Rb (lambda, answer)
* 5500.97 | 4.7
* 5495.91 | 4.48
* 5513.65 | 4.77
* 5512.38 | 4.79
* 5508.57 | 4.84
